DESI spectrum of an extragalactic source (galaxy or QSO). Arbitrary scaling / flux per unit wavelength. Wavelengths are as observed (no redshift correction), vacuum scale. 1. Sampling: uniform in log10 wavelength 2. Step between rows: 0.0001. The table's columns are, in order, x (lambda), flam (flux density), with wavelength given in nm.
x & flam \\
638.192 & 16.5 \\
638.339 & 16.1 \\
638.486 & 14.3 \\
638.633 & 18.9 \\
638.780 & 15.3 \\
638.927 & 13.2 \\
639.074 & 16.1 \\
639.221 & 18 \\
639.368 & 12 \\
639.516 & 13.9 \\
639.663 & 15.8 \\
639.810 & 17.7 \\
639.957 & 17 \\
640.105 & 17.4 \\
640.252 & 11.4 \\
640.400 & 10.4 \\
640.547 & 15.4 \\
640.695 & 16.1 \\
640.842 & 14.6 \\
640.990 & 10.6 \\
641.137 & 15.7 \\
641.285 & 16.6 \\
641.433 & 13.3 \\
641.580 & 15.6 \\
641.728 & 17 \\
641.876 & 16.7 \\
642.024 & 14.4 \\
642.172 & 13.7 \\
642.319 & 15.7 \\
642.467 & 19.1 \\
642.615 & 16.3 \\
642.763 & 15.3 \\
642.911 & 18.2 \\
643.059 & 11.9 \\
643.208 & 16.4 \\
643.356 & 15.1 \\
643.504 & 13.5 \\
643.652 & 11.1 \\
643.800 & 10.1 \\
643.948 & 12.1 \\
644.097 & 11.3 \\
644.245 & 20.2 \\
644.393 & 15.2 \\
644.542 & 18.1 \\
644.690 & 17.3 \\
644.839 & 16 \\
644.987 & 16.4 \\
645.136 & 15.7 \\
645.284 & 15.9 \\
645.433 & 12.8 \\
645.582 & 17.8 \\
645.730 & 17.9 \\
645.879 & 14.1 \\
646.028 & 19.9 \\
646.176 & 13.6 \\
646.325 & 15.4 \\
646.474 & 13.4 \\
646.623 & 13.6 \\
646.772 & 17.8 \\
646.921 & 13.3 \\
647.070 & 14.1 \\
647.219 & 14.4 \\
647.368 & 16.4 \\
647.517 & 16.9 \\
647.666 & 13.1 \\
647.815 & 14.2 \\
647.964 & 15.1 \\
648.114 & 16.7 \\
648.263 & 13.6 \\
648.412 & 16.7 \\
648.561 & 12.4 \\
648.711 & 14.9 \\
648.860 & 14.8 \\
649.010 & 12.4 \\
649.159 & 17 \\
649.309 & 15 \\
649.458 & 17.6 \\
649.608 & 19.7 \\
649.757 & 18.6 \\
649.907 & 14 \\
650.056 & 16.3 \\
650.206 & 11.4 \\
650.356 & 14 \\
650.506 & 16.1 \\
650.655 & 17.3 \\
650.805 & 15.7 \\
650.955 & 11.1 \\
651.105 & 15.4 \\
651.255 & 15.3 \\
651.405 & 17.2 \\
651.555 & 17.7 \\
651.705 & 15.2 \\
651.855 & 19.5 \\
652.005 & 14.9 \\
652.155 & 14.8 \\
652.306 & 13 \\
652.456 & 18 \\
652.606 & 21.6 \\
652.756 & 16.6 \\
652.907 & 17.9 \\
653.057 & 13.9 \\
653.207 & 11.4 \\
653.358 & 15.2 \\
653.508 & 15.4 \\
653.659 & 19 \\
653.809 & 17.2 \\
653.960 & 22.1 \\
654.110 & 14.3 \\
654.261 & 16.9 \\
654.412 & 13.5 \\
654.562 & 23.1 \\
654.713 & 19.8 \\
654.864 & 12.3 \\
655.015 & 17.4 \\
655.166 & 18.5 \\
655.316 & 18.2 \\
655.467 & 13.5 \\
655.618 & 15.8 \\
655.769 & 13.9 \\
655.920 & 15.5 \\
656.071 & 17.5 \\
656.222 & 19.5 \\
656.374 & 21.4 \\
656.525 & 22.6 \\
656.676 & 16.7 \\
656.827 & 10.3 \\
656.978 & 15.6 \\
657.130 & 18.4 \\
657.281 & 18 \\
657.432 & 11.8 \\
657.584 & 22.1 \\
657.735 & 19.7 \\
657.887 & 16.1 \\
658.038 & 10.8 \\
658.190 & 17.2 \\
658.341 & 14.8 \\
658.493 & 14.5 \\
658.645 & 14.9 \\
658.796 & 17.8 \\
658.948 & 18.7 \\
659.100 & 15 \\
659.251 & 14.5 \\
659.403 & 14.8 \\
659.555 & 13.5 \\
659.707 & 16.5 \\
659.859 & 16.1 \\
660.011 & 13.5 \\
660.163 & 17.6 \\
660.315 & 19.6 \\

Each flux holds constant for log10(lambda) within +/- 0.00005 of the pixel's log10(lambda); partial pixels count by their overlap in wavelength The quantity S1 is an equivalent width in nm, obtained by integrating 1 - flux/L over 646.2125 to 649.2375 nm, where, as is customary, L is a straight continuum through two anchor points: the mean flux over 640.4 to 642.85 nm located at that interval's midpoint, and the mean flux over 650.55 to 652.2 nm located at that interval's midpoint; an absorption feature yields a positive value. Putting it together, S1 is 0.16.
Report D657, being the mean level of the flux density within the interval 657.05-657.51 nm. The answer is 16.1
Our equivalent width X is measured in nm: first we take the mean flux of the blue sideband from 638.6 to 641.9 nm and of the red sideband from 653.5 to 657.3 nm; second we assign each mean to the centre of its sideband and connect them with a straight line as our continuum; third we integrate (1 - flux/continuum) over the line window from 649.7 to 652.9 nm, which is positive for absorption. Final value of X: 0.14 nm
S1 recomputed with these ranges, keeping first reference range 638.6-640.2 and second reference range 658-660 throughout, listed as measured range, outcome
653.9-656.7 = -0.37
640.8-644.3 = 0.22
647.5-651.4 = 0.09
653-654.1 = -0.05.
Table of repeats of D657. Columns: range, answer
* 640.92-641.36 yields 14.3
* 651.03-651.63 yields 16.4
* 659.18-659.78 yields 14.8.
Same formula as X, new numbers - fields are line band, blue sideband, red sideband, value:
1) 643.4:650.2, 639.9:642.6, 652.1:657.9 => 0.25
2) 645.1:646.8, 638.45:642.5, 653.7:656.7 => 0.05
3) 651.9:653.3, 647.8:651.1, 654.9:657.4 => 0.01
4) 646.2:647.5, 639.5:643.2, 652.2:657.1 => 0.08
